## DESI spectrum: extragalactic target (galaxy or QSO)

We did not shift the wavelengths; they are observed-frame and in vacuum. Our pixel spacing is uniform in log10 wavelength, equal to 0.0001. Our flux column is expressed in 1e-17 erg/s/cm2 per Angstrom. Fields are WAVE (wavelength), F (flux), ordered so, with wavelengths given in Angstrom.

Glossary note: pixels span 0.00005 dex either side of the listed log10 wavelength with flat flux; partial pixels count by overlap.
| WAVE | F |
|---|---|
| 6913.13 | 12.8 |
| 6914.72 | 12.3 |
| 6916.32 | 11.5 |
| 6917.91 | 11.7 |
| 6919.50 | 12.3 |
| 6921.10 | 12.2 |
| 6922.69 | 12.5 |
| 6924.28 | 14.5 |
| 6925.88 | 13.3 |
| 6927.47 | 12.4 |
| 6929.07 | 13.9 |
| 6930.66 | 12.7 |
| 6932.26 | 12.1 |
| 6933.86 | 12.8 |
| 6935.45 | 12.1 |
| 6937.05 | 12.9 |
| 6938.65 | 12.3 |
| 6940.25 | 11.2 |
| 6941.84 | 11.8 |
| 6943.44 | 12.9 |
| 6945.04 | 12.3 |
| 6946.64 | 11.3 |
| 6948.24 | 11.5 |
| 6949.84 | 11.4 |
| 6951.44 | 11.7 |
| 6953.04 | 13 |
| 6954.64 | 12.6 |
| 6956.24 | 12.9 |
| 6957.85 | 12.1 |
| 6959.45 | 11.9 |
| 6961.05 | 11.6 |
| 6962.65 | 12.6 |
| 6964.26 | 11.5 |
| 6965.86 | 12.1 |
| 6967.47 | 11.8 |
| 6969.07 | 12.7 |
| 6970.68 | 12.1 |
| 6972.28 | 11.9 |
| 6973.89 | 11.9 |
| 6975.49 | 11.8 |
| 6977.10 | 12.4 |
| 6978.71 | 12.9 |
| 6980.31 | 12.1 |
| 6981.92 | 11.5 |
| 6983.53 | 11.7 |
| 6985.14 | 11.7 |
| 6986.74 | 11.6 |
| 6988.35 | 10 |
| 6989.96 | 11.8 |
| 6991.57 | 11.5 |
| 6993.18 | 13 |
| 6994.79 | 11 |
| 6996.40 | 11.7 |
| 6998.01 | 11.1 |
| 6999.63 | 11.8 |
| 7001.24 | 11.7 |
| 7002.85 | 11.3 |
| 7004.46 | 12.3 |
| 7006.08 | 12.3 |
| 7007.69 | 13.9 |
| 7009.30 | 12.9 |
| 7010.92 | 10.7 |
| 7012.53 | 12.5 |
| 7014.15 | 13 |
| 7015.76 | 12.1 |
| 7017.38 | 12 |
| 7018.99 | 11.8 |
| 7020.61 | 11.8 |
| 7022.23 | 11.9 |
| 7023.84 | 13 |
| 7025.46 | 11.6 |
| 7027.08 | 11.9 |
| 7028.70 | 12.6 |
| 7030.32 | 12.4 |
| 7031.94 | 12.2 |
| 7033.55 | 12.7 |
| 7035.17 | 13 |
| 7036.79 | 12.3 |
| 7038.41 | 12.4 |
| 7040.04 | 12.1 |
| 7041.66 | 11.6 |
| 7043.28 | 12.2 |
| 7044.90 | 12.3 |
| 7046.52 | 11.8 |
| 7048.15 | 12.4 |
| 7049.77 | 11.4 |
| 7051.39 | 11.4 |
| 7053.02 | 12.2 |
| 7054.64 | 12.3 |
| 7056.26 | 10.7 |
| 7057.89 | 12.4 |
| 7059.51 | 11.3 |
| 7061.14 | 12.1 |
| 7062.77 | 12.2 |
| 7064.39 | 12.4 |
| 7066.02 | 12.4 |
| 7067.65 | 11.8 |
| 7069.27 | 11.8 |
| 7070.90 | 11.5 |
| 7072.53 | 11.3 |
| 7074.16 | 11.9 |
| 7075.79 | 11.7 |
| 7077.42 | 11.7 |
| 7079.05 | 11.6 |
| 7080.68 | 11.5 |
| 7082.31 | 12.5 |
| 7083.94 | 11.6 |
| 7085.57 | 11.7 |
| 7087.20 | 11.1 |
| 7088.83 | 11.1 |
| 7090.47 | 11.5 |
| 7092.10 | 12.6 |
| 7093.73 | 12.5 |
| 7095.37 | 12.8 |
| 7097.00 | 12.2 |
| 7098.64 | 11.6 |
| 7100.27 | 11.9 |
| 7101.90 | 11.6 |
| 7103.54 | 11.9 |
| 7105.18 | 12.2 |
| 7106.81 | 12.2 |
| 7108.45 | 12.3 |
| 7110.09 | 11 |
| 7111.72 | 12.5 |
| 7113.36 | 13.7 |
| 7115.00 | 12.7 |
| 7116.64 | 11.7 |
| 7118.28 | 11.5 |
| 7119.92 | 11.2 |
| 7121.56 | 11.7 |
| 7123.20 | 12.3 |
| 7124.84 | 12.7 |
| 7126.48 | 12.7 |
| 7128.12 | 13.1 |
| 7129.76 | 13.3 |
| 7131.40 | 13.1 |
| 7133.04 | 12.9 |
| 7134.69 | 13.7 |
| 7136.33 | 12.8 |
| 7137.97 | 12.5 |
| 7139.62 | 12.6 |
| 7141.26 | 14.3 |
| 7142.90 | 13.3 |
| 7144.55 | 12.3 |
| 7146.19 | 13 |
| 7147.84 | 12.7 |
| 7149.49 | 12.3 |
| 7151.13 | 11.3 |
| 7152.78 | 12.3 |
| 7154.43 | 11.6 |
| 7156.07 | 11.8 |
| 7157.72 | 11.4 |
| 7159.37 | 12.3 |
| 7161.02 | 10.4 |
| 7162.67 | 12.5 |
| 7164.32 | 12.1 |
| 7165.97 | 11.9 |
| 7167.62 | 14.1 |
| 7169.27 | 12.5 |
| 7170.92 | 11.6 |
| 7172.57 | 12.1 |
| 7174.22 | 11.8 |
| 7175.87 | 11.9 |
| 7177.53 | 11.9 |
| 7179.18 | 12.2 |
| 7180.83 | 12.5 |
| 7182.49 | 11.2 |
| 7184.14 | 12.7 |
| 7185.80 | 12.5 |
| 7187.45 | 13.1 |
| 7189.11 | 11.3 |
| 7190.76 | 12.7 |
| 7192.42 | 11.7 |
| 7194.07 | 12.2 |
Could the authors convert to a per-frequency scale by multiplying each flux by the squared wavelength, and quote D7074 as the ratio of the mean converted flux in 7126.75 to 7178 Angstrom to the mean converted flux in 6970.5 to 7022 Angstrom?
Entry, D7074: 1.09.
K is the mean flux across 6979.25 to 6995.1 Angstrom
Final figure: 11.6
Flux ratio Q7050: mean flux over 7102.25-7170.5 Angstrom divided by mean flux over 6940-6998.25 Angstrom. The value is 1.0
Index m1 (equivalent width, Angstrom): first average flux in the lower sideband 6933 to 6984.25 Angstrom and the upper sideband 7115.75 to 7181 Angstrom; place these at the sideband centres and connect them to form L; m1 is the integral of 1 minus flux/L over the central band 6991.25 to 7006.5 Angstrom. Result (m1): 0.5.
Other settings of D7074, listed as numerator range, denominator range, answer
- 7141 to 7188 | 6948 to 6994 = 1.08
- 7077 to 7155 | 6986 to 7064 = 1.05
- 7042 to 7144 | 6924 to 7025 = 1.04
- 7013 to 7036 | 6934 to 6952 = 1.05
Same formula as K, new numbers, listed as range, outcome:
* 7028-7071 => 12.1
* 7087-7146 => 12.4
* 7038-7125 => 11.9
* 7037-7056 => 12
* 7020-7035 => 12.3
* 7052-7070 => 12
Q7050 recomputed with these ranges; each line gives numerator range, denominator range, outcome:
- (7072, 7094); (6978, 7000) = 1.01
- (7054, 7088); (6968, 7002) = 1.00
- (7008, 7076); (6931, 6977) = 1.00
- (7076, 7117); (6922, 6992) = 0.99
